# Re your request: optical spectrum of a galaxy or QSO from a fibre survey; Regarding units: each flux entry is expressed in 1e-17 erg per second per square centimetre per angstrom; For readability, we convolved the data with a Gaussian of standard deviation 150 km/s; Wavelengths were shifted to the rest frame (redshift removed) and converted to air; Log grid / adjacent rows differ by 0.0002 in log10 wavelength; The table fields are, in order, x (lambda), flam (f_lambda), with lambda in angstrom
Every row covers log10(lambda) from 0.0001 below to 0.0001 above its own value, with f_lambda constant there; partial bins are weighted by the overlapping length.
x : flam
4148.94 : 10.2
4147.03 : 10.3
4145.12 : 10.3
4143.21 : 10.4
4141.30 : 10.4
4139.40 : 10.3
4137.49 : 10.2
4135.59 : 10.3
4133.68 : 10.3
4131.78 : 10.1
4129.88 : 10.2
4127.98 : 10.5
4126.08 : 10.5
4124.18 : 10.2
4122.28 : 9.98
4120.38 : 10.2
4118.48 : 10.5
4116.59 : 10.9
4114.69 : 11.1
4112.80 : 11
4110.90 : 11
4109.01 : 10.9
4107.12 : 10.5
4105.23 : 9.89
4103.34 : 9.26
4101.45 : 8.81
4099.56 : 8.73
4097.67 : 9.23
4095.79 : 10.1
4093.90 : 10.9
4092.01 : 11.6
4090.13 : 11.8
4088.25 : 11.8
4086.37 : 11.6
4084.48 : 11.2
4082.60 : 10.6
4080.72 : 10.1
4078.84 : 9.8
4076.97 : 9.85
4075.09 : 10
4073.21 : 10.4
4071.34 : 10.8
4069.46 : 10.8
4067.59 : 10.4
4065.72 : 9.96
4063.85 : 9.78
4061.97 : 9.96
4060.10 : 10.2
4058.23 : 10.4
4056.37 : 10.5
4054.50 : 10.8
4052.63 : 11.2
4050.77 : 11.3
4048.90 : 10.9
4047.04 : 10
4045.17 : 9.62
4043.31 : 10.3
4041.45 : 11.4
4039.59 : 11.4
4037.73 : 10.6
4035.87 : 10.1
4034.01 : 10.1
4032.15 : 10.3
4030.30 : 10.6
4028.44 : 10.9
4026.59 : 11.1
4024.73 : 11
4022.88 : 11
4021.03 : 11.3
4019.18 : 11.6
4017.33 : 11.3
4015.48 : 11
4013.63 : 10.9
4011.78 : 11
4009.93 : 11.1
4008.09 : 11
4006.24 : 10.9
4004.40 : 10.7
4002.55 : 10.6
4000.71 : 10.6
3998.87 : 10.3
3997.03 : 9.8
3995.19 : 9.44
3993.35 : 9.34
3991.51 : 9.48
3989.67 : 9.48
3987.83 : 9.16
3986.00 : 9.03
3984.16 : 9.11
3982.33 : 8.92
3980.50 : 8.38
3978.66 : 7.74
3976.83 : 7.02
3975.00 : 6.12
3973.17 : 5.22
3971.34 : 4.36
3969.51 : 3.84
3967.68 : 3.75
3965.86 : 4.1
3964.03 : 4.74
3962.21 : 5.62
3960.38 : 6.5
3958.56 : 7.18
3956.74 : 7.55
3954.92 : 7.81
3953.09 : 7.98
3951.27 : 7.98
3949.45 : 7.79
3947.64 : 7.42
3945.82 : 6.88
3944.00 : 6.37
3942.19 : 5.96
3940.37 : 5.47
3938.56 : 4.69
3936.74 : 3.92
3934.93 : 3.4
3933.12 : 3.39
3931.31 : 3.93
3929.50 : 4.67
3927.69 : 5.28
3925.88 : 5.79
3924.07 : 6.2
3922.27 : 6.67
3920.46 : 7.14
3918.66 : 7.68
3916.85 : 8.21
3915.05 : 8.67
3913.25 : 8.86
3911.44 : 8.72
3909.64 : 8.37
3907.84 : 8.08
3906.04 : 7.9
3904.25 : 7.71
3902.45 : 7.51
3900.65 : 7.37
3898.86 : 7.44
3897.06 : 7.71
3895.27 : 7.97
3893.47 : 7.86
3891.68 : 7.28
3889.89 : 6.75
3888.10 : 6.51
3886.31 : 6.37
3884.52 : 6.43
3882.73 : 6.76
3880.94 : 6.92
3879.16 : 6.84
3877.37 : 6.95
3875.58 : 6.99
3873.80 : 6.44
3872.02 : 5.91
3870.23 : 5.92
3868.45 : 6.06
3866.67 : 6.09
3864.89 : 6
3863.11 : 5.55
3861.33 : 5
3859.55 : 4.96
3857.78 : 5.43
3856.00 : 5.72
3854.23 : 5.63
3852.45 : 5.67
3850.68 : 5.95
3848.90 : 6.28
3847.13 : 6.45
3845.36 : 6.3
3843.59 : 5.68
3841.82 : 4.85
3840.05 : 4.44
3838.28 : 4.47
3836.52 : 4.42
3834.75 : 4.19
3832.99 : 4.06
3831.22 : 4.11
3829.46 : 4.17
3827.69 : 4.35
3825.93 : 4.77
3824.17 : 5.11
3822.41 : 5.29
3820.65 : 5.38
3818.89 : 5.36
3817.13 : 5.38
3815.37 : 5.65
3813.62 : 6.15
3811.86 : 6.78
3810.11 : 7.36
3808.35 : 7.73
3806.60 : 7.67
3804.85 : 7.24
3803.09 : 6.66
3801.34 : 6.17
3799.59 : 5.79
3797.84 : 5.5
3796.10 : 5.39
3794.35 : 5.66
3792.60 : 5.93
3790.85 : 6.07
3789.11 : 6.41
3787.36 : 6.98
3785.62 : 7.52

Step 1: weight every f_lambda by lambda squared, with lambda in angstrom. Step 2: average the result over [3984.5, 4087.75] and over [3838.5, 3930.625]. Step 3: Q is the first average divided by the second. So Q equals 1.7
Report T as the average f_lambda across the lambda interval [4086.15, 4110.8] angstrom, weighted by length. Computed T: 10.4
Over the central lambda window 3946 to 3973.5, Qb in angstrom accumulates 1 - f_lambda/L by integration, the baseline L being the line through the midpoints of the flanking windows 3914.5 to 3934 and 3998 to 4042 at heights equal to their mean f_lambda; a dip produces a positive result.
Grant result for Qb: 5.7 angstrom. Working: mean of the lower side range 6.1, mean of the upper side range 10.9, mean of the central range 6.16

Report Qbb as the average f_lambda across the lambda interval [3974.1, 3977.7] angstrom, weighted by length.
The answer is 6.57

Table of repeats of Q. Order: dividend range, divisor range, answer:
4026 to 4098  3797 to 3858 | 2.13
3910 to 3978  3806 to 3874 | 1.17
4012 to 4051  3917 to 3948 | 2.02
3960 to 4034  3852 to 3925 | 1.38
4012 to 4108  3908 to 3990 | 1.69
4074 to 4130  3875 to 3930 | 1.59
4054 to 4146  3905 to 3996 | 1.64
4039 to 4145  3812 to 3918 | 1.87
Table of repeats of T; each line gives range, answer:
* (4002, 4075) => 10.7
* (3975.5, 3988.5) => 8.4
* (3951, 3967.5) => 6.43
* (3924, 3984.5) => 6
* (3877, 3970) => 6.6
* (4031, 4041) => 10.5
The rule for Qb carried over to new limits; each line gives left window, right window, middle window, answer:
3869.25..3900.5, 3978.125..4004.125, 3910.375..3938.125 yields 5.8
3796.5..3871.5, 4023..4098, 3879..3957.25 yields 6.2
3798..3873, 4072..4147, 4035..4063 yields -3.7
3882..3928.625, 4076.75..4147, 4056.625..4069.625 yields -0.7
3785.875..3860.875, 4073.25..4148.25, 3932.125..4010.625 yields 7.1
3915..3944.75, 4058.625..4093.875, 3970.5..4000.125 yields -3.1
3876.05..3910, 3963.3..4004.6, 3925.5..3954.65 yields 7.1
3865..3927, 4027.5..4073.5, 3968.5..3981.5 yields 4.1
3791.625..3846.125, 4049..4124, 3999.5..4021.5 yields -4.7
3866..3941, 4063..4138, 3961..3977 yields 6.1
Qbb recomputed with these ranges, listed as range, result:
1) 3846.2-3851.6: 6.22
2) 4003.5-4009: 10.9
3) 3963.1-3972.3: 4.17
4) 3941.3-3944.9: 6.18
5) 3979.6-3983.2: 8.66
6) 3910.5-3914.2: 8.77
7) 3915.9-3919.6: 7.95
